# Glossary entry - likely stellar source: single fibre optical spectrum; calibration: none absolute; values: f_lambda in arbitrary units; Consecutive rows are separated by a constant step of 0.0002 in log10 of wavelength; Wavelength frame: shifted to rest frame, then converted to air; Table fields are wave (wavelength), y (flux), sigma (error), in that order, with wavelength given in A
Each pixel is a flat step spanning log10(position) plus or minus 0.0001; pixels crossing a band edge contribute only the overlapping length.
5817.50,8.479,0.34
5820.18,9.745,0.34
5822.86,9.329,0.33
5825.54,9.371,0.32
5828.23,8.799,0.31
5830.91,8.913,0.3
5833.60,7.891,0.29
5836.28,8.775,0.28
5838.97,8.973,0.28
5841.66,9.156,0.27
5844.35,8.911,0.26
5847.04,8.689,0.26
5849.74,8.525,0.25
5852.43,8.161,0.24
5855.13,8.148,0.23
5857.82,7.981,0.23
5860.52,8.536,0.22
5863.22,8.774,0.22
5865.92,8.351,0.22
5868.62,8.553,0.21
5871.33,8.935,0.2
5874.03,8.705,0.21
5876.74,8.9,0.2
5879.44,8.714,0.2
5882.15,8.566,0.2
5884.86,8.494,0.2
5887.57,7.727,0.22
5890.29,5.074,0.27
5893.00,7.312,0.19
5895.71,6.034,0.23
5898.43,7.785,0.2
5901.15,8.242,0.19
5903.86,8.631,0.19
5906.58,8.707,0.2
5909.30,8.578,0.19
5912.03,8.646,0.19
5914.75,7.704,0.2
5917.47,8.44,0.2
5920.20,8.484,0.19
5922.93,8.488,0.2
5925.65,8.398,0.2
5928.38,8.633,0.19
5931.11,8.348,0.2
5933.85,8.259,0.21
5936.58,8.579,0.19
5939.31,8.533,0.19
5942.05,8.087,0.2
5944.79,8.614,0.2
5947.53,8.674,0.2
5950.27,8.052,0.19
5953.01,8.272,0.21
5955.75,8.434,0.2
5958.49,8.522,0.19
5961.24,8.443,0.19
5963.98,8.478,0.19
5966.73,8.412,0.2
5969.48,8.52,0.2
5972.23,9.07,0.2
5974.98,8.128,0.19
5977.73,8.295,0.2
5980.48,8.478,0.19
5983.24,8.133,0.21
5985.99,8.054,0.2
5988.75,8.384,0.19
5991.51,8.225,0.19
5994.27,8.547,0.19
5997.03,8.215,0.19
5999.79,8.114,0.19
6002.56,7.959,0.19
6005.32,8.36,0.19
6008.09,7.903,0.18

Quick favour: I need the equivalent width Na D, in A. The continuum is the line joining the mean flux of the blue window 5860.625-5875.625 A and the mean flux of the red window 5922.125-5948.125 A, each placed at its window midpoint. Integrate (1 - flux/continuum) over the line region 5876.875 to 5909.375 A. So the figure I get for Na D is 2.8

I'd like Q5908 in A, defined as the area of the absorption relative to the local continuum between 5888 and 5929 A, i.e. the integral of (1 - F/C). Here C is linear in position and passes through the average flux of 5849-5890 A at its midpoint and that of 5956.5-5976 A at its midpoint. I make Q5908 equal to 2.5 A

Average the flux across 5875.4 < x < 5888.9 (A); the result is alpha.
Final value 8.48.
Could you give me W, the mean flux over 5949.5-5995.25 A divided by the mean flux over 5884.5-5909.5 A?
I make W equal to 1.1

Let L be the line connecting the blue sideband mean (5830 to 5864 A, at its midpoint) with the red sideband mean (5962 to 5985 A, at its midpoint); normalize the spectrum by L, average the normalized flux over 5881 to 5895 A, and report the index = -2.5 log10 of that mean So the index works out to 0.16 mag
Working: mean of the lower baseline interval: 8.56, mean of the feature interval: 7.35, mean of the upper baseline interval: 8.44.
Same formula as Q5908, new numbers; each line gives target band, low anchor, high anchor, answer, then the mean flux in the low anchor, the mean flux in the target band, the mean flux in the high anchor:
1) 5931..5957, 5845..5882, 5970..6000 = 0.1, 8.54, 8.38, 8.35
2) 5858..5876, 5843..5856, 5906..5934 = -0.3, 8.5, 8.61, 8.42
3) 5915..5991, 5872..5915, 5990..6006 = -2.5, 8.01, 8.4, 8.23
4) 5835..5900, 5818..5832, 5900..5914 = 4.5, 9.19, 8.24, 8.53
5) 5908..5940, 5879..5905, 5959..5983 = -1.9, 7.61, 8.42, 8.46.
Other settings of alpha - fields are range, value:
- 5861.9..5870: 8.56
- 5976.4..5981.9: 8.38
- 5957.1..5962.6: 8.48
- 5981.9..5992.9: 8.2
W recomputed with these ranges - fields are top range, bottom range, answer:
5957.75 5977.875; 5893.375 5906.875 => 1.09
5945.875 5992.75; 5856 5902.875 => 1.04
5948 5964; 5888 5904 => 1.18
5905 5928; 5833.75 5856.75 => 0.98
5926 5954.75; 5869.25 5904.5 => 1.06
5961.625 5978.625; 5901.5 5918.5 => 1.01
